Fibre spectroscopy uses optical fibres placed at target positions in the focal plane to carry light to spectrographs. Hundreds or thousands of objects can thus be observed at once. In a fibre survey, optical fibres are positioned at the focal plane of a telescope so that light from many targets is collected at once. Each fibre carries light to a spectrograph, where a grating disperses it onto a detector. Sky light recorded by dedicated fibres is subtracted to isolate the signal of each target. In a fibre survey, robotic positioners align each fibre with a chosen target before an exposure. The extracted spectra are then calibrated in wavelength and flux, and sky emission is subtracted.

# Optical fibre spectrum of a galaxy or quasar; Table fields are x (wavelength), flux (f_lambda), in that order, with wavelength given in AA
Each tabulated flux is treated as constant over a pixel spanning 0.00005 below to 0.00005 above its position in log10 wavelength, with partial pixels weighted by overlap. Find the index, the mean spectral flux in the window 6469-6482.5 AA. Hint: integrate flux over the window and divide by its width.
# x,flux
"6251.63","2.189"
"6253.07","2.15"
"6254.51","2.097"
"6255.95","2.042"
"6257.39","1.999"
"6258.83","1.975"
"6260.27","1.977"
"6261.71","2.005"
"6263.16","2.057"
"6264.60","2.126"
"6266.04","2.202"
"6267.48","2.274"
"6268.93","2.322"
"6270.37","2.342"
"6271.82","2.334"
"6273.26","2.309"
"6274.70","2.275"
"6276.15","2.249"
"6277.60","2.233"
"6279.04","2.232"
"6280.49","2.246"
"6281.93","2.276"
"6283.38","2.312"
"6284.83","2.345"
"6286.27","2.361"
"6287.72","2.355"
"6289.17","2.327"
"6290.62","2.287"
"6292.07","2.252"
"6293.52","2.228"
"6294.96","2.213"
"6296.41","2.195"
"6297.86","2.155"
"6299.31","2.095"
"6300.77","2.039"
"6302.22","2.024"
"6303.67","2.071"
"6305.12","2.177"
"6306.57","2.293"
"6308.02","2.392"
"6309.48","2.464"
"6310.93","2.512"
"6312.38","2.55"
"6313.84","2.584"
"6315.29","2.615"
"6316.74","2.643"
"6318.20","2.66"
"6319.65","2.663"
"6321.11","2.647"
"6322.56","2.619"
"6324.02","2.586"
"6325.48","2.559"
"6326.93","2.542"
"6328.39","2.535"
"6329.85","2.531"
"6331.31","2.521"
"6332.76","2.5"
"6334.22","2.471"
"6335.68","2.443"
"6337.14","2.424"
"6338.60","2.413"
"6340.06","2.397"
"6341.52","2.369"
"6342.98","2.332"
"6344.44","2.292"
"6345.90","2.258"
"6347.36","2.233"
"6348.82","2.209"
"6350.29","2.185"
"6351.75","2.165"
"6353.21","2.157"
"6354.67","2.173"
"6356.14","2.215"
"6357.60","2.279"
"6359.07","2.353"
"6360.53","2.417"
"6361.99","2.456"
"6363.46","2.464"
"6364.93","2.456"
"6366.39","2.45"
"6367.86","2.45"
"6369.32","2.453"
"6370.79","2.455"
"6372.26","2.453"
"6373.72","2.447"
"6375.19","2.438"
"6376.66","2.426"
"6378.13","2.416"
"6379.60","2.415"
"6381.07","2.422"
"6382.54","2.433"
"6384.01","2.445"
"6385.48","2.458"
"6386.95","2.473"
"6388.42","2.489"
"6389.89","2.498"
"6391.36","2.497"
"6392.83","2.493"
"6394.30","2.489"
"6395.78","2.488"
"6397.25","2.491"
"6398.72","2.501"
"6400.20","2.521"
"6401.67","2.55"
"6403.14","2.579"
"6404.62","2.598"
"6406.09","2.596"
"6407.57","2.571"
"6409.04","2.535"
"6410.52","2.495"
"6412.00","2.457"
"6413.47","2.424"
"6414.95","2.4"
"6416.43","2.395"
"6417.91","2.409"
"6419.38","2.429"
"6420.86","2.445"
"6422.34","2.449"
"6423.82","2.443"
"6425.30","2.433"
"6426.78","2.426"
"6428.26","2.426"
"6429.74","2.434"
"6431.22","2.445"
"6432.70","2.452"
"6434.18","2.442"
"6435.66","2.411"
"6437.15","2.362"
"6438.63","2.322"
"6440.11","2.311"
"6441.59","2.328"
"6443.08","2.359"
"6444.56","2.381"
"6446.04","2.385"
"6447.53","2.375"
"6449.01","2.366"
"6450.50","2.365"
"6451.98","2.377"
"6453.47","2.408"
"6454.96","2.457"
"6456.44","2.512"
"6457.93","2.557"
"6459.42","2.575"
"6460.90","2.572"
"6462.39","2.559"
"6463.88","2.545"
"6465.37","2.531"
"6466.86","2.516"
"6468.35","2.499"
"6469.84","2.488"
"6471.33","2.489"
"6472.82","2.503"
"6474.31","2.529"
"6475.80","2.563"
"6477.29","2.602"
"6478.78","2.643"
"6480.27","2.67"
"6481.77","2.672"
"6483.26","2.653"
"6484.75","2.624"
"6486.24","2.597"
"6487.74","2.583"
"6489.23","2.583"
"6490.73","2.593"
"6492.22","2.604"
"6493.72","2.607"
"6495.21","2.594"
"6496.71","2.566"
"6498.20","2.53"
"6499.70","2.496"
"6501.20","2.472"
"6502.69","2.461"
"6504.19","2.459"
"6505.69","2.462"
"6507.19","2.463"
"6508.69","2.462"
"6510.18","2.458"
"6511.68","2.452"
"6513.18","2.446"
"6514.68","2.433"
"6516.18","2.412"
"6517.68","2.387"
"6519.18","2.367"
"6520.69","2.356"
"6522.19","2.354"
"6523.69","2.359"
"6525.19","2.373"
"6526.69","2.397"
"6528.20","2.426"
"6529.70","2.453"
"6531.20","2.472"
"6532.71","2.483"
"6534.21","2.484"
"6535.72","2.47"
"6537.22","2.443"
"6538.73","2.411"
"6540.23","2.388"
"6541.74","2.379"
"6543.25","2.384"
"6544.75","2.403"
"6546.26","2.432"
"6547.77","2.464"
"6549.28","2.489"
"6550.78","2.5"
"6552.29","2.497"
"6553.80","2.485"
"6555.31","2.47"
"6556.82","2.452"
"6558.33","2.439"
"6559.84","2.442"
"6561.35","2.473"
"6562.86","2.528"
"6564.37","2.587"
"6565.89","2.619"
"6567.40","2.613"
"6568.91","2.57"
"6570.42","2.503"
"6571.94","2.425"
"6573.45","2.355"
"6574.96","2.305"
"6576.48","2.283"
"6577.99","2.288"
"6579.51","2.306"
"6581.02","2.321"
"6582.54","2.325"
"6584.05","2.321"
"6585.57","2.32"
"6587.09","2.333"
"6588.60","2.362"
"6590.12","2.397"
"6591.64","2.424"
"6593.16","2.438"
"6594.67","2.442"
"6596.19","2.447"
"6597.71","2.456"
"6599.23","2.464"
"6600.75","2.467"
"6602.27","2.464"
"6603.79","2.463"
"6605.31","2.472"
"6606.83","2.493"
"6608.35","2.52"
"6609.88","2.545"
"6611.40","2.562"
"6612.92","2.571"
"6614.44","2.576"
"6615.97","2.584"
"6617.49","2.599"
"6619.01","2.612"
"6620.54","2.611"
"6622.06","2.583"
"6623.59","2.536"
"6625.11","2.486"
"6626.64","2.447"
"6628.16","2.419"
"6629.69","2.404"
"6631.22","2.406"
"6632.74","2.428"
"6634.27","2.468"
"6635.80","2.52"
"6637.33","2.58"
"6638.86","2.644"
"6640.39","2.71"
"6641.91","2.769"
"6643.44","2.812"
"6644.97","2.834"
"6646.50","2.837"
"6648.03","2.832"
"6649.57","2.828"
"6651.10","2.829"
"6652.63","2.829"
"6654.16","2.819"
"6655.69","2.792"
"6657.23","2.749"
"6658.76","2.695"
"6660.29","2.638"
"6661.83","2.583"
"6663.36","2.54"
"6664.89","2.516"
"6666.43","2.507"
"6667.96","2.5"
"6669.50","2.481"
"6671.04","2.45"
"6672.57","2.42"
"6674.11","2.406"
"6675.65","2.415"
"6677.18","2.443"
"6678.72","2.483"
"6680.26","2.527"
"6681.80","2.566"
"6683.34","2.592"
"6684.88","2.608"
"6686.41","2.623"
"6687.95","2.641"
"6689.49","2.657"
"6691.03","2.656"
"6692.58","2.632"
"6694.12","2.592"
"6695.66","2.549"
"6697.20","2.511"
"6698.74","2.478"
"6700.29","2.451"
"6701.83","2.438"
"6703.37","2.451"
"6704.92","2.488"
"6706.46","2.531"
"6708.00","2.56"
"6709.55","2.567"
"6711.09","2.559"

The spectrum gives 2.57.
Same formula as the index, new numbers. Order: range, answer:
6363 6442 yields 2.46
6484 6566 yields 2.47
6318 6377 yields 2.41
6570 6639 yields 2.45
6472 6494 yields 2.6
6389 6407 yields 2.53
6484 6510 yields 2.54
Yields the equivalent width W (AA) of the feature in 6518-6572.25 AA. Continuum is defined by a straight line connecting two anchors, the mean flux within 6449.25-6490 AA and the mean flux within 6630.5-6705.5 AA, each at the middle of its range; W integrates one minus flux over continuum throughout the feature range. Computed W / 2.27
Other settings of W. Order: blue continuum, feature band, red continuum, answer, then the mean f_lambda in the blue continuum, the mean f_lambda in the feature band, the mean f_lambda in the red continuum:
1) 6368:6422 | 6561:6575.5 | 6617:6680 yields 0.3 AA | 2.47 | 2.5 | 2.6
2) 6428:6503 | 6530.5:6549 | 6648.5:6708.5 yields 0.7 AA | 2.5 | 2.43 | 2.58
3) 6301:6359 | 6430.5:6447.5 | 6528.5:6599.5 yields 0.2 AA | 2.4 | 2.38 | 2.43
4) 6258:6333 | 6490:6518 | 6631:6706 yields -0.2 AA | 2.33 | 2.49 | 2.6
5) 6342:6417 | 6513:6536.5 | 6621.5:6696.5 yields 0.9 AA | 2.42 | 2.42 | 2.6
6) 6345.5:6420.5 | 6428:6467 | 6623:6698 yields 0.5 AA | 2.42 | 2.43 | 2.6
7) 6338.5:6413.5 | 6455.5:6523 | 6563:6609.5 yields -2.7 AA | 2.42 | 2.52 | 2.43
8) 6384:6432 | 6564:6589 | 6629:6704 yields 1.5 AA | 2.48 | 2.4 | 2.6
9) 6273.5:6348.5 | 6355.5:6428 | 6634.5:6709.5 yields -1.0 AA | 2.37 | 2.46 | 2.6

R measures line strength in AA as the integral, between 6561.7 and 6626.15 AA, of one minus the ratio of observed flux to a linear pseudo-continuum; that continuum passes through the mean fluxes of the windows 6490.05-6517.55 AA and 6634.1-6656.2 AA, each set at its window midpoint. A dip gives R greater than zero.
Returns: 4.6 AA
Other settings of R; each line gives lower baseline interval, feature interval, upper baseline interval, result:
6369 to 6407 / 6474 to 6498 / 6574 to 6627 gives -1.3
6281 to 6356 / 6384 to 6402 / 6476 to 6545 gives -0.6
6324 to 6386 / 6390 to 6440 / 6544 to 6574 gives -0.9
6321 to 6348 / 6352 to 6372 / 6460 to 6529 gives 0.8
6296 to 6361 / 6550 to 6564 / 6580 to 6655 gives 0.2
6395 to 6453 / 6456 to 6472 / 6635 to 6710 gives -0.4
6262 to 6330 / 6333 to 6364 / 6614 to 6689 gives 0.8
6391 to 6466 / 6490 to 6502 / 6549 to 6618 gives -0.5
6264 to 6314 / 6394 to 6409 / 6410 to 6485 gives -0.8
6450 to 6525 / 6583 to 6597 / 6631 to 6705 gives 1.0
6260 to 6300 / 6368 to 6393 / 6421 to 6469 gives -1.0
